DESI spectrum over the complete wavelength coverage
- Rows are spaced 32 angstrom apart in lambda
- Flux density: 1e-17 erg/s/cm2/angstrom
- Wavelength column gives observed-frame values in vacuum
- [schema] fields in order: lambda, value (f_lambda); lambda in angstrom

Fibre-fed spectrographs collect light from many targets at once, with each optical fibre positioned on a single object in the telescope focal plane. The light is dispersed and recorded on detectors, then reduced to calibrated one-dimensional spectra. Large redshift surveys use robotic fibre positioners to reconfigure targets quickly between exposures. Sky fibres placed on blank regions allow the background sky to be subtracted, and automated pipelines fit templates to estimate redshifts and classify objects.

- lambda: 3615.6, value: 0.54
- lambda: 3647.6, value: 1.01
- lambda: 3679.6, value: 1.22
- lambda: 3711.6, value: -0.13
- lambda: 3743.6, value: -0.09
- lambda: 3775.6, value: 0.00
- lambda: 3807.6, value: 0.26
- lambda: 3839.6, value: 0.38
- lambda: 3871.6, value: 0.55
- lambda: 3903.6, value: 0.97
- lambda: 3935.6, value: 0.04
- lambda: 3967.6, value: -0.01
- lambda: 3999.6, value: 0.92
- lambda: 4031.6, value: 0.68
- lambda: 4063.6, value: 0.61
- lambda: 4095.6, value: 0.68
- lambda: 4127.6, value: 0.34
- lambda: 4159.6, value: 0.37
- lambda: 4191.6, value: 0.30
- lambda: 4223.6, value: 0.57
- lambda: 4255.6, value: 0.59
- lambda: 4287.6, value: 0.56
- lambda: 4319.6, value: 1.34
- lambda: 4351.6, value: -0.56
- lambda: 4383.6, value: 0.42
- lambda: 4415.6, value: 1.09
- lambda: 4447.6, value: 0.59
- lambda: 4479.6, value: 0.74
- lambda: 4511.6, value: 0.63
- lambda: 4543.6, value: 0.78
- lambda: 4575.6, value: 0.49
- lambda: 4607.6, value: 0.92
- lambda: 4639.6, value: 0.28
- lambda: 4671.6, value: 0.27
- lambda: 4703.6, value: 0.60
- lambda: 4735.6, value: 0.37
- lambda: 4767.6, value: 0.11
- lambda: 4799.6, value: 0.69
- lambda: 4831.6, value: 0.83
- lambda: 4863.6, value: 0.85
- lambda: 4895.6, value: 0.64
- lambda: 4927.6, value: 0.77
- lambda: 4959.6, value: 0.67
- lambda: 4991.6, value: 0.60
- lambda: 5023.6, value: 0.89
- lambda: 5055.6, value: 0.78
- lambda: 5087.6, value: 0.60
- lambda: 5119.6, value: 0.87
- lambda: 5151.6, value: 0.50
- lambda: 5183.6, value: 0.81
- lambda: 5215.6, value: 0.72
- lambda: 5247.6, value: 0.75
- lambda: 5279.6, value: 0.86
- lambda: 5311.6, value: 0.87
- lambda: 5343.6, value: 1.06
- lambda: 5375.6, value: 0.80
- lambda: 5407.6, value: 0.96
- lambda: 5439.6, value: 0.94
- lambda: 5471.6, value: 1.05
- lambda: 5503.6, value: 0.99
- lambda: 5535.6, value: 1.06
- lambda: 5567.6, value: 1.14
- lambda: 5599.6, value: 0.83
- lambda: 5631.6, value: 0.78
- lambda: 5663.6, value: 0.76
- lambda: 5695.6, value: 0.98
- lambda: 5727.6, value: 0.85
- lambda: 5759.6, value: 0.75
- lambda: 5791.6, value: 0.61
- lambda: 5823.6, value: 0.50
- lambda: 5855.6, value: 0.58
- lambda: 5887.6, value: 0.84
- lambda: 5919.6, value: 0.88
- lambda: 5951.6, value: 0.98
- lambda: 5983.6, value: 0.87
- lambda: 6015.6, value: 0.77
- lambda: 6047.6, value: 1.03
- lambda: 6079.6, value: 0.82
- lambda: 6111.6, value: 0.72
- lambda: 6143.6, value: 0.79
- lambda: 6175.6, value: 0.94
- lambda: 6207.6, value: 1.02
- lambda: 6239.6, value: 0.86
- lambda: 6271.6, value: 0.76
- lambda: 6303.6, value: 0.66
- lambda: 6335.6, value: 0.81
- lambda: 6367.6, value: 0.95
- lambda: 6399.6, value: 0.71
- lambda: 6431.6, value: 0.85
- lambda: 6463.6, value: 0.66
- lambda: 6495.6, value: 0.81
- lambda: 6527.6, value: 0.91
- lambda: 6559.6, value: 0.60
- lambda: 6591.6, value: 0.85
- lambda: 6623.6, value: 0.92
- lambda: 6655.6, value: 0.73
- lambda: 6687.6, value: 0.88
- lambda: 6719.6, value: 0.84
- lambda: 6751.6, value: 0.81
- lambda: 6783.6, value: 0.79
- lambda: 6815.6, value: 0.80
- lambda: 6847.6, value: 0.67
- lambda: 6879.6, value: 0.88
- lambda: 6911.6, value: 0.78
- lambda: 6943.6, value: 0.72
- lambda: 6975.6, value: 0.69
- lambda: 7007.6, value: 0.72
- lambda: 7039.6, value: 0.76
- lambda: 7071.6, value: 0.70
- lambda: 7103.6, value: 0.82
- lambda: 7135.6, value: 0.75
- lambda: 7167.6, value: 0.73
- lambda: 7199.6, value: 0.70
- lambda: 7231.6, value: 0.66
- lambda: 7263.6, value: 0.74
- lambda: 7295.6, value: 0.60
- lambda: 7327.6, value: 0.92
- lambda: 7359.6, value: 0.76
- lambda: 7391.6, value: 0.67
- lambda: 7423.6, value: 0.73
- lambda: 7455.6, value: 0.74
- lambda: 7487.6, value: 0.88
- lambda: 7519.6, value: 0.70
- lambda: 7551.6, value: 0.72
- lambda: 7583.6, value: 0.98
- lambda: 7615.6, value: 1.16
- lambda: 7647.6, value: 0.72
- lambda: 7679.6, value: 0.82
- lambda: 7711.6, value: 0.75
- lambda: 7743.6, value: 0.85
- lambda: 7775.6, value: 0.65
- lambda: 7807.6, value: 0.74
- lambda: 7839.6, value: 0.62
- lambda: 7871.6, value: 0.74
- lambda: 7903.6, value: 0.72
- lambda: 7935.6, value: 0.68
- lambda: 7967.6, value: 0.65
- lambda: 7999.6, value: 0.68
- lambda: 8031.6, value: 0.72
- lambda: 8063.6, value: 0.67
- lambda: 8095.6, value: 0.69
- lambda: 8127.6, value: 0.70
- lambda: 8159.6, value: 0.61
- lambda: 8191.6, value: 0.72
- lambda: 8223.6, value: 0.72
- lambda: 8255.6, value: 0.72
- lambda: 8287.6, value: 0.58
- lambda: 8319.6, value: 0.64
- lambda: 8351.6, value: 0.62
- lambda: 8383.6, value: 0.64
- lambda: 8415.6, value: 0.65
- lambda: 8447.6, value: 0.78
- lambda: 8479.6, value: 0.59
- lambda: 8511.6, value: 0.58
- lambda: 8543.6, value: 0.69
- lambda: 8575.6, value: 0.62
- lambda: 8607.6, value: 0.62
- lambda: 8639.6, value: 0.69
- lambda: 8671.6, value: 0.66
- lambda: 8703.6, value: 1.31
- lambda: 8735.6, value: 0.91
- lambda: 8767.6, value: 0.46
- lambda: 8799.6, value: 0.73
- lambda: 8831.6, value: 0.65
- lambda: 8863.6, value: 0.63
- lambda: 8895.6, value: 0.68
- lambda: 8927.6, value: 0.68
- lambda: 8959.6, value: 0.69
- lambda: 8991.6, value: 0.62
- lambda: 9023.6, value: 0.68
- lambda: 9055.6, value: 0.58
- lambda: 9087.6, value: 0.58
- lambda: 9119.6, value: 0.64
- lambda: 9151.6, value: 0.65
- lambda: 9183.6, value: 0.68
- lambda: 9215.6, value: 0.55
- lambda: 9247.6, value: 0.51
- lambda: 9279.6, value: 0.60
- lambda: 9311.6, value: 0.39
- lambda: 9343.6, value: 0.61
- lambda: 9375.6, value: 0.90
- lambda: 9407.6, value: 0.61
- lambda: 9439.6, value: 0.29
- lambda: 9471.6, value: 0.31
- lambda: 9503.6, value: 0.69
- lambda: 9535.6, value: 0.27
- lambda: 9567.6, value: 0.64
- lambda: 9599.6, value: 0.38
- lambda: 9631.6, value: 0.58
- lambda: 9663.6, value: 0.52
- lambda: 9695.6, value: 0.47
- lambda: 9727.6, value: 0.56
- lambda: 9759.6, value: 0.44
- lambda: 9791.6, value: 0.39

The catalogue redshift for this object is 0.33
